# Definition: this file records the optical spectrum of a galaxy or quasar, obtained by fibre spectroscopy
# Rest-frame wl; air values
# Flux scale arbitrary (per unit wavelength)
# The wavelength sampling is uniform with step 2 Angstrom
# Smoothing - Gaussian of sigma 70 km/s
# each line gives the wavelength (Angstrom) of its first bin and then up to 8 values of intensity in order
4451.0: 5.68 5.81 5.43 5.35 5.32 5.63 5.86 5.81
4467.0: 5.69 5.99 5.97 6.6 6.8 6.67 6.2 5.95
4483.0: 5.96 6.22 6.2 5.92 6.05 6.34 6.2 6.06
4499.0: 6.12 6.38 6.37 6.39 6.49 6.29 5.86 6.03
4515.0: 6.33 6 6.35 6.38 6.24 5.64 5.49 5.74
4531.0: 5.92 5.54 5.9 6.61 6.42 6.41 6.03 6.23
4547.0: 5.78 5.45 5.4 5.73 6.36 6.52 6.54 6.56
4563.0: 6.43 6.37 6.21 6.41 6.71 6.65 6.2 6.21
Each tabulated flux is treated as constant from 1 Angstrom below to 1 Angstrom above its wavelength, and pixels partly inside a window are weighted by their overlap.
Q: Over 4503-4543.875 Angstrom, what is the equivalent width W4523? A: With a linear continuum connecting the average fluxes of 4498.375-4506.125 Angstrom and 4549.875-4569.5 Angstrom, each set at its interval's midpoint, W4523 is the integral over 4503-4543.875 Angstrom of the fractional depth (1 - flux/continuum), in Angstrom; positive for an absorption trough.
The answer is 1.21 Angstrom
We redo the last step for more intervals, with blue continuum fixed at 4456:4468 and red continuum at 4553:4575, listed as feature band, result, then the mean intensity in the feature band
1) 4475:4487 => -1.02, 6.25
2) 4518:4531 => 0.30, 5.97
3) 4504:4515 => -0.42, 6.22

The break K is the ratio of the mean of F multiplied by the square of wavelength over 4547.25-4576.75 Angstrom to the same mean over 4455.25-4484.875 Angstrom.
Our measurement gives 1.09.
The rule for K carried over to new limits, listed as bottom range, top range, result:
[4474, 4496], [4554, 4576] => 1.07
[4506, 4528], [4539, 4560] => 1.01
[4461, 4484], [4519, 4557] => 1.01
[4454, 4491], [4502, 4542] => 1.05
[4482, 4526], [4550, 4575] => 1.05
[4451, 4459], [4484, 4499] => 1.13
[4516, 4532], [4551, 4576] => 1.08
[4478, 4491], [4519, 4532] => 1.00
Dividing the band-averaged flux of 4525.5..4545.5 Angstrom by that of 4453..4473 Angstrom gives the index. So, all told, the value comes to 1.05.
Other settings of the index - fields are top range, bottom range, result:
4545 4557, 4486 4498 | 0.95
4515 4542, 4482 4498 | 0.99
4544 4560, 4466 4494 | 0.97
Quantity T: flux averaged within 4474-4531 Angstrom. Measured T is 6.16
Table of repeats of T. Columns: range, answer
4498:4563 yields 6.11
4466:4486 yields 6.21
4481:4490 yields 6.06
